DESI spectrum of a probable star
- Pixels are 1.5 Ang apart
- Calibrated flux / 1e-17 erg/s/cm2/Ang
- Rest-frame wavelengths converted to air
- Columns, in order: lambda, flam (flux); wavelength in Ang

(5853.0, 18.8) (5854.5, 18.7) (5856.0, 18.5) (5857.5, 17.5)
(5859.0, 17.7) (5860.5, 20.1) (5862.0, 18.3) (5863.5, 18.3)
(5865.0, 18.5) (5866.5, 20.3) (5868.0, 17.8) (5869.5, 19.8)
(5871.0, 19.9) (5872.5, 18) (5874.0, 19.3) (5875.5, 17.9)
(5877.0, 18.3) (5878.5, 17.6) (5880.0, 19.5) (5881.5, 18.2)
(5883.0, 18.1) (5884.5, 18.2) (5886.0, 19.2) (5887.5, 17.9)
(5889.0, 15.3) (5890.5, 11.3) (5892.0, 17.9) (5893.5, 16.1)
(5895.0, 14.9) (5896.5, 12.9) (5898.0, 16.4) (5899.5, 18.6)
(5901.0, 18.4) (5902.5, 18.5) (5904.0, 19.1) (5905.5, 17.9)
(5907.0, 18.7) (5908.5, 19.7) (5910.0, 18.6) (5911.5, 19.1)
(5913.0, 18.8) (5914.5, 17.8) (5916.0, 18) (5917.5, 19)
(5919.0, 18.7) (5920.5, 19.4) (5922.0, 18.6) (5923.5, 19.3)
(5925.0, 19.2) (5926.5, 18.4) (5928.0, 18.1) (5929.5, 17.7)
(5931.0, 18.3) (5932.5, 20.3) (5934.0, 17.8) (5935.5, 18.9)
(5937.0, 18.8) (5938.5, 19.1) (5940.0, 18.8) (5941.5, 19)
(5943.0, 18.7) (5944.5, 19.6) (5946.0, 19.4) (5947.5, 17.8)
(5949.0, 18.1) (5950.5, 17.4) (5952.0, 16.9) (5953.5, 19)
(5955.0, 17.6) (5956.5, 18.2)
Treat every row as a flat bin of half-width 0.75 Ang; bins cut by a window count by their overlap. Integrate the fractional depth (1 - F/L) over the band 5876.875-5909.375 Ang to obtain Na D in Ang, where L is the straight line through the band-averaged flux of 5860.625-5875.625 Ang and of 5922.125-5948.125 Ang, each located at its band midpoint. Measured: 2.5 Ang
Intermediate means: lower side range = 18.9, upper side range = 18.8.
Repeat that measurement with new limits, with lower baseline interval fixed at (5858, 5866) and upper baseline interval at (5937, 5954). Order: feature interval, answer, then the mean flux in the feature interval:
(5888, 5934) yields 1.8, 17.8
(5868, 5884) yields 0.0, 18.6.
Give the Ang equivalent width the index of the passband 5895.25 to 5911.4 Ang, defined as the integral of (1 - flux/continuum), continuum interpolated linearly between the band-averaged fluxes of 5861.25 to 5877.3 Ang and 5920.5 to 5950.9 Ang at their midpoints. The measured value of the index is 0.8 Ang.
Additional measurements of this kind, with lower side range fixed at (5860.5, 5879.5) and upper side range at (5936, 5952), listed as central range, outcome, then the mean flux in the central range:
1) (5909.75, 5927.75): -0.09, 18.7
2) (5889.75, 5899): 1.82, 15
